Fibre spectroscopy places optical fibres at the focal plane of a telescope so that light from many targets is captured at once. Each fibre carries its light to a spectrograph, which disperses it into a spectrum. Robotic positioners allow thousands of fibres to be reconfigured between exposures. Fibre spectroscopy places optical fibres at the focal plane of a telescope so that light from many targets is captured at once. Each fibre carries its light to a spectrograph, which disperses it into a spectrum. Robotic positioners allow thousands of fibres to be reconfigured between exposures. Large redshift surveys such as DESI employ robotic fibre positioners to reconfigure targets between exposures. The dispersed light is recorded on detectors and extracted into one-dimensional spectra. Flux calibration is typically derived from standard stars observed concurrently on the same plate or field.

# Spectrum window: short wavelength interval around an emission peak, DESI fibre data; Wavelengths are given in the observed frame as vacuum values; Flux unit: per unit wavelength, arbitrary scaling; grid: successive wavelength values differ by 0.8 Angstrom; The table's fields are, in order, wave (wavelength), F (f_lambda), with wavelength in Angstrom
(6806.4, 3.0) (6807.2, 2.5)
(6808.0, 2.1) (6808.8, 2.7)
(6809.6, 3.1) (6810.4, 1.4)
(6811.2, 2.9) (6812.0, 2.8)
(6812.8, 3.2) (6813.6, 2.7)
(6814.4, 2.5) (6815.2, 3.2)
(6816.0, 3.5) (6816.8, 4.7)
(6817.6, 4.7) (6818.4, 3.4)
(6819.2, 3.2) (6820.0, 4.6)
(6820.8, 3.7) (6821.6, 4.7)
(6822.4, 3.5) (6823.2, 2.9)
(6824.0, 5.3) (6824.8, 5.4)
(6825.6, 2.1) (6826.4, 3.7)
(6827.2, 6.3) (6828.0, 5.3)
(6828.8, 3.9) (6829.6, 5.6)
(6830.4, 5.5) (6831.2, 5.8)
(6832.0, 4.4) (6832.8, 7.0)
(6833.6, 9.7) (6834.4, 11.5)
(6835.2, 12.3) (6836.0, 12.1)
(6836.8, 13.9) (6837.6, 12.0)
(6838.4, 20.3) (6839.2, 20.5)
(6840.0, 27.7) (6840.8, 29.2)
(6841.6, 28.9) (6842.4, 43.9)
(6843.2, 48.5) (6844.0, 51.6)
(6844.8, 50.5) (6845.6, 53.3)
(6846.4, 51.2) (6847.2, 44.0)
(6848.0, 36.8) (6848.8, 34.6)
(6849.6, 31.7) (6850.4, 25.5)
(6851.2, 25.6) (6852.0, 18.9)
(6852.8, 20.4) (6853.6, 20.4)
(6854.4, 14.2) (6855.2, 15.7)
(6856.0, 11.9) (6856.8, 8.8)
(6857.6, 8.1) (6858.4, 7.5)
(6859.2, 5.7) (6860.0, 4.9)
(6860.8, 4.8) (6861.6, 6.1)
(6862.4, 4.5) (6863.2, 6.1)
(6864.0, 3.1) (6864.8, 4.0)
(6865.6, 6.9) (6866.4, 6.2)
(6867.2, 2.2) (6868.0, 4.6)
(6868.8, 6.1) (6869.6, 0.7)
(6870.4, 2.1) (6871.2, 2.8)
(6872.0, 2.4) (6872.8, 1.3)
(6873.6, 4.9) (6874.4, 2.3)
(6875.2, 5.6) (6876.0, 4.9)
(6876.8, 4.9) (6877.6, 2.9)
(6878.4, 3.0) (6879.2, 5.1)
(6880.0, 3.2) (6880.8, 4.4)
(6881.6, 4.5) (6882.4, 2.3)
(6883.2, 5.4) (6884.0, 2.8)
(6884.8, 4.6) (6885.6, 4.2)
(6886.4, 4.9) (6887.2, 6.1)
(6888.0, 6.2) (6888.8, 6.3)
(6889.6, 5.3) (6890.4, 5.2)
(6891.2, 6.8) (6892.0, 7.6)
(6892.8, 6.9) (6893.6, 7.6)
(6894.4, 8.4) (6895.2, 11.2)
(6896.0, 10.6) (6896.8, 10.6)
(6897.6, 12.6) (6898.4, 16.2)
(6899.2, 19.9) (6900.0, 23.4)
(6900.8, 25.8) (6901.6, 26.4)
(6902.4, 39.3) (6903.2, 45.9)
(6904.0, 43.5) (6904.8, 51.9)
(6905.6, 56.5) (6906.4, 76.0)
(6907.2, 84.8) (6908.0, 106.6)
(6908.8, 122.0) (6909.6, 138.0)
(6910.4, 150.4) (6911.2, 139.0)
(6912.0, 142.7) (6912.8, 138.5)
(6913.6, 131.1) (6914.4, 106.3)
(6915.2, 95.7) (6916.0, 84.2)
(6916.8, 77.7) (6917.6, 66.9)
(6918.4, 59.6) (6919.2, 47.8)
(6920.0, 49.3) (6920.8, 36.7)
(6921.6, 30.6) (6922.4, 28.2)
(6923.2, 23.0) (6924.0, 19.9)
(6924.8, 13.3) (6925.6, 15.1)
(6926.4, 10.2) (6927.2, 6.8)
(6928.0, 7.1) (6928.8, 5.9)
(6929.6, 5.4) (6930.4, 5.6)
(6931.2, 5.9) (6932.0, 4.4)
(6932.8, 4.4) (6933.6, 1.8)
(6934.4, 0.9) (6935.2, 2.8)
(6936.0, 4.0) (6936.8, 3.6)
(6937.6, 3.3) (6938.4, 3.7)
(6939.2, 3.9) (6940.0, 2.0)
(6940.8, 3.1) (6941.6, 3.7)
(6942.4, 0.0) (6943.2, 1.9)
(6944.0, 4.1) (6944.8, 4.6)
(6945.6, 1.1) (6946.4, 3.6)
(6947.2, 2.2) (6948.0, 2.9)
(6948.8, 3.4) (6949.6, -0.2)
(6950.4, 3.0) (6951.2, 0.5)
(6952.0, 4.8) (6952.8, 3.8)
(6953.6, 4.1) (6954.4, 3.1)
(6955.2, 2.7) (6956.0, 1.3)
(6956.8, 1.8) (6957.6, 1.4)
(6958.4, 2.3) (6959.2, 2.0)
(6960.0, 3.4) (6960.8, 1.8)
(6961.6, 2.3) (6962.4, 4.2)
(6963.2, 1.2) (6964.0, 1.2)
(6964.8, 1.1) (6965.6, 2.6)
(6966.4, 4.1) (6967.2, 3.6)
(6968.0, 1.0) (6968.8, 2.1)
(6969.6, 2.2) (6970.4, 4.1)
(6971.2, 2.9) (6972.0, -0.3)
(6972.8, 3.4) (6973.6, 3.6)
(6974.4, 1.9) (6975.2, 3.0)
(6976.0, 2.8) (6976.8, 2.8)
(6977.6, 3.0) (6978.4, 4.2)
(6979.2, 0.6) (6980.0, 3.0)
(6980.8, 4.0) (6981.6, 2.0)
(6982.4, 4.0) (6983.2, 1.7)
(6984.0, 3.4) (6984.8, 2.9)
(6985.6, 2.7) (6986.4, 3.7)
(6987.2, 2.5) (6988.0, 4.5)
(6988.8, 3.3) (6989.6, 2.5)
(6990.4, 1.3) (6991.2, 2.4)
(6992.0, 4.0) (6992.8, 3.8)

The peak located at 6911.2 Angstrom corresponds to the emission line [O III]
